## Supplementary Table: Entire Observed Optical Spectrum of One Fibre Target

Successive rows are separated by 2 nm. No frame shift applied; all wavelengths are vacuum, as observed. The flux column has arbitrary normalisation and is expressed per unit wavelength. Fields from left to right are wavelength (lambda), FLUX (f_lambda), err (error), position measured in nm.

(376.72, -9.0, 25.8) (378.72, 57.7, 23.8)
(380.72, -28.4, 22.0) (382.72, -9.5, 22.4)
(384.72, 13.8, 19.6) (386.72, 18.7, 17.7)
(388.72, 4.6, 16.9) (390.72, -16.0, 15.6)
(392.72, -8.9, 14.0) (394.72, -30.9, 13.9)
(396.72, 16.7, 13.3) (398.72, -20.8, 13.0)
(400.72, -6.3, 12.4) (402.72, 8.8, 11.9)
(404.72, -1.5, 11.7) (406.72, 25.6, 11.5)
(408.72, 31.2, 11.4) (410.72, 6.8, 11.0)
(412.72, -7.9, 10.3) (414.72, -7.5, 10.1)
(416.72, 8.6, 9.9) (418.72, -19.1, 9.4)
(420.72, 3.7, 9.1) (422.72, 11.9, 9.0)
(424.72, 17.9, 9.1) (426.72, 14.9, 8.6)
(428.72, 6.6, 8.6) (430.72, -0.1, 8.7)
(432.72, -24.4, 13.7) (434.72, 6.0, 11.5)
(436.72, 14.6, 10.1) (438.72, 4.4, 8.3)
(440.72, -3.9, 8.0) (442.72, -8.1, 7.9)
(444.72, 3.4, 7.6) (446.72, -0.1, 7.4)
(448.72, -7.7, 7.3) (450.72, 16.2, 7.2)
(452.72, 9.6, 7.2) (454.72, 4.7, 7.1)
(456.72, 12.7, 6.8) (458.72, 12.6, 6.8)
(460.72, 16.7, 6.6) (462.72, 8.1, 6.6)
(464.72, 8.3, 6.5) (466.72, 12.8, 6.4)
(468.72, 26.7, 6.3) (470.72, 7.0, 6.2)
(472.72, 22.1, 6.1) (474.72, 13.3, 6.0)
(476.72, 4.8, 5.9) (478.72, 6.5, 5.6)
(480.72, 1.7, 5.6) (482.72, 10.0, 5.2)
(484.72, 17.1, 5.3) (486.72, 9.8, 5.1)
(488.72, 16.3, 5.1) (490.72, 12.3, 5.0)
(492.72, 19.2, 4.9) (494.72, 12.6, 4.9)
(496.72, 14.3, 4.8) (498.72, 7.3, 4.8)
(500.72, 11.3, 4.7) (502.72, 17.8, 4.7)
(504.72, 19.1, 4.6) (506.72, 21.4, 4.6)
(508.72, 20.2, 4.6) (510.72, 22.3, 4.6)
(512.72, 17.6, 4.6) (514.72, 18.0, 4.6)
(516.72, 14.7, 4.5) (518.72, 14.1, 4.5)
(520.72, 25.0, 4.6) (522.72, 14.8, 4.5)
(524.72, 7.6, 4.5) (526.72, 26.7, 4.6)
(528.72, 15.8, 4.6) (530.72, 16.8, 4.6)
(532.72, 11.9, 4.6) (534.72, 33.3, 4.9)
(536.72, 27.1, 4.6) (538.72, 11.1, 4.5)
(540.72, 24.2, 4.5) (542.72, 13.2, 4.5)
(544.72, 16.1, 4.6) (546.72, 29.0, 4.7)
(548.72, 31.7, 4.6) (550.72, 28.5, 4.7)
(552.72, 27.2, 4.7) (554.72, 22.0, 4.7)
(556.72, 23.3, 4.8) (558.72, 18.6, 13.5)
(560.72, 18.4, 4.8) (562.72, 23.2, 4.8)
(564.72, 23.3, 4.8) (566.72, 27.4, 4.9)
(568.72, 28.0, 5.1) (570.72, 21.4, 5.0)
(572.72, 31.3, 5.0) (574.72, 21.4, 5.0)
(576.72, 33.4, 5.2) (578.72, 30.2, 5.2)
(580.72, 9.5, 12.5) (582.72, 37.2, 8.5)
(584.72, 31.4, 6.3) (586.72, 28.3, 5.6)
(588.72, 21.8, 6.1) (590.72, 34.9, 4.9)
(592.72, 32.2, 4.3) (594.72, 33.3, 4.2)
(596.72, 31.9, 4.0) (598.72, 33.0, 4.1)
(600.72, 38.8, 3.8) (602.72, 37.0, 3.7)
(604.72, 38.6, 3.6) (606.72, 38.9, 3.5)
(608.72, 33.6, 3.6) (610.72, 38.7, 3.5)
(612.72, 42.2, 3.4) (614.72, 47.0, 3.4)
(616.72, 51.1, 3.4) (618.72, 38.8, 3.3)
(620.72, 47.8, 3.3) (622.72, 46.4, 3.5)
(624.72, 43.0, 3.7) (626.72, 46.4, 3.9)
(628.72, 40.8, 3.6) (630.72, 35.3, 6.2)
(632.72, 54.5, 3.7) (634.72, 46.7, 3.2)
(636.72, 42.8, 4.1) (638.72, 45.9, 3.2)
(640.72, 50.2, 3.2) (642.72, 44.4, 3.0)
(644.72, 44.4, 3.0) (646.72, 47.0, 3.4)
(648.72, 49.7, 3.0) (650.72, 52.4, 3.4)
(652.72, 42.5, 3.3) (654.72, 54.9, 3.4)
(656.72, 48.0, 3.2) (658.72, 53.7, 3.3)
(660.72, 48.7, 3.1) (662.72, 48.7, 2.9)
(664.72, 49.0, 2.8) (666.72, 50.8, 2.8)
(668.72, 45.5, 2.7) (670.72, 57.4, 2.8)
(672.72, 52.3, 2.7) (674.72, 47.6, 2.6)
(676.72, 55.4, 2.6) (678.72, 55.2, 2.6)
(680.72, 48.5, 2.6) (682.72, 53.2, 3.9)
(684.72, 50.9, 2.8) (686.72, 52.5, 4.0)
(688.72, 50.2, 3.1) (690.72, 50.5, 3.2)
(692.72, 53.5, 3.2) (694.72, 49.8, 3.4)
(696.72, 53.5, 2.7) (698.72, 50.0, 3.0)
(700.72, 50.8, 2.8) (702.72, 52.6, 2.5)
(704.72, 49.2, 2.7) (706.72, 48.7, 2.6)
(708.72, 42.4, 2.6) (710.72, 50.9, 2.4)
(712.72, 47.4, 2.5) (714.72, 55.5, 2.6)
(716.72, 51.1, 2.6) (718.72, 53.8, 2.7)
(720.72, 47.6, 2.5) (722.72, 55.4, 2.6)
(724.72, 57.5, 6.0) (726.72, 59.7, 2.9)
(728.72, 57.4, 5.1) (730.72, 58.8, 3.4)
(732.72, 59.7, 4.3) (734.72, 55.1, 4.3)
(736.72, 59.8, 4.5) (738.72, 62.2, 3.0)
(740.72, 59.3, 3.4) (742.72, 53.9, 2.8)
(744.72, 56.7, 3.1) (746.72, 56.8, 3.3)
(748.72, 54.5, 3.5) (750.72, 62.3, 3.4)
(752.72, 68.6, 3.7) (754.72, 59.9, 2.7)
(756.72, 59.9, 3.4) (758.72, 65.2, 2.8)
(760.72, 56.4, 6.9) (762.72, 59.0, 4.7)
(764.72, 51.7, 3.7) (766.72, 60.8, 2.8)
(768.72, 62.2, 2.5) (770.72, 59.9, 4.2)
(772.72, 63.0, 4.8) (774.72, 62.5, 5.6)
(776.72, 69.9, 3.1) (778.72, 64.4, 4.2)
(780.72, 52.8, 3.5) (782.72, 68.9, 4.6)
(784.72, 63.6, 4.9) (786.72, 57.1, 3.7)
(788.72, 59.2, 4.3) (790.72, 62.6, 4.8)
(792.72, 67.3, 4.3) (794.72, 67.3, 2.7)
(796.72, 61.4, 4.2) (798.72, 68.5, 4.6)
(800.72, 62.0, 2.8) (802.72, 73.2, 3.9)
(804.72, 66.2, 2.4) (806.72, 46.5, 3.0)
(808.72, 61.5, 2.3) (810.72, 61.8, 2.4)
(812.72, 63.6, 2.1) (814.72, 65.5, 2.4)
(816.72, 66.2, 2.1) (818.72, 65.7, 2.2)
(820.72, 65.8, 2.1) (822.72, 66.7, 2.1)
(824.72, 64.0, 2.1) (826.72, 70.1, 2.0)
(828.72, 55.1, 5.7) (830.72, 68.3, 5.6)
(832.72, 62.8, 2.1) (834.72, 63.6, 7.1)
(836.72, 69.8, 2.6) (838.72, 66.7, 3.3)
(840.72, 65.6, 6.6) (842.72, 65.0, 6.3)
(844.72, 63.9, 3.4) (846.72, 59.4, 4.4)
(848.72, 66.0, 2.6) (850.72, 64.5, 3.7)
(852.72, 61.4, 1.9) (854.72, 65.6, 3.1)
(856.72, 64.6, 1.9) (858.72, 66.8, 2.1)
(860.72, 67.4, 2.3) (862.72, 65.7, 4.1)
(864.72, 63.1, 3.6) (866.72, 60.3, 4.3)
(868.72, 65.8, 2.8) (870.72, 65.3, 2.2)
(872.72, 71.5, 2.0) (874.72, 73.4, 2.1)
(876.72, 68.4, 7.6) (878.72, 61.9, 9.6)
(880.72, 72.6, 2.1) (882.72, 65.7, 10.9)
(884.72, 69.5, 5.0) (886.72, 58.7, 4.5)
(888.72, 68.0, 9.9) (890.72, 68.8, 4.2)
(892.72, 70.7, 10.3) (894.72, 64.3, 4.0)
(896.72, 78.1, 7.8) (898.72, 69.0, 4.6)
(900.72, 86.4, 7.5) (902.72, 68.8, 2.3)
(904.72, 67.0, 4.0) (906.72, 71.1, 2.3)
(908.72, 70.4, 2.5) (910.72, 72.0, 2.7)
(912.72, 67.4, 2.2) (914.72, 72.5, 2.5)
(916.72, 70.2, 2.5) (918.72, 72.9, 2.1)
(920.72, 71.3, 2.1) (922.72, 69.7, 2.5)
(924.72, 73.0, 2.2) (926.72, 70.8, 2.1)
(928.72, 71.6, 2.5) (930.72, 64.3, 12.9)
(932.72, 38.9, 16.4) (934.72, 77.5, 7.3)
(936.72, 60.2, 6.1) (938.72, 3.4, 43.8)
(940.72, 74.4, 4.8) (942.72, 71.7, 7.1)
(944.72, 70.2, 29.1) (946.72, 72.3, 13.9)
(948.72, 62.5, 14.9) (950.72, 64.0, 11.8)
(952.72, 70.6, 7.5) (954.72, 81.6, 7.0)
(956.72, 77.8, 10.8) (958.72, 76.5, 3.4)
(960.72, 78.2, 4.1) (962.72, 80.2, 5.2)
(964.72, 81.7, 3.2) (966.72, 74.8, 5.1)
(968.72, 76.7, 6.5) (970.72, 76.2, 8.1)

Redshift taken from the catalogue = 0.37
